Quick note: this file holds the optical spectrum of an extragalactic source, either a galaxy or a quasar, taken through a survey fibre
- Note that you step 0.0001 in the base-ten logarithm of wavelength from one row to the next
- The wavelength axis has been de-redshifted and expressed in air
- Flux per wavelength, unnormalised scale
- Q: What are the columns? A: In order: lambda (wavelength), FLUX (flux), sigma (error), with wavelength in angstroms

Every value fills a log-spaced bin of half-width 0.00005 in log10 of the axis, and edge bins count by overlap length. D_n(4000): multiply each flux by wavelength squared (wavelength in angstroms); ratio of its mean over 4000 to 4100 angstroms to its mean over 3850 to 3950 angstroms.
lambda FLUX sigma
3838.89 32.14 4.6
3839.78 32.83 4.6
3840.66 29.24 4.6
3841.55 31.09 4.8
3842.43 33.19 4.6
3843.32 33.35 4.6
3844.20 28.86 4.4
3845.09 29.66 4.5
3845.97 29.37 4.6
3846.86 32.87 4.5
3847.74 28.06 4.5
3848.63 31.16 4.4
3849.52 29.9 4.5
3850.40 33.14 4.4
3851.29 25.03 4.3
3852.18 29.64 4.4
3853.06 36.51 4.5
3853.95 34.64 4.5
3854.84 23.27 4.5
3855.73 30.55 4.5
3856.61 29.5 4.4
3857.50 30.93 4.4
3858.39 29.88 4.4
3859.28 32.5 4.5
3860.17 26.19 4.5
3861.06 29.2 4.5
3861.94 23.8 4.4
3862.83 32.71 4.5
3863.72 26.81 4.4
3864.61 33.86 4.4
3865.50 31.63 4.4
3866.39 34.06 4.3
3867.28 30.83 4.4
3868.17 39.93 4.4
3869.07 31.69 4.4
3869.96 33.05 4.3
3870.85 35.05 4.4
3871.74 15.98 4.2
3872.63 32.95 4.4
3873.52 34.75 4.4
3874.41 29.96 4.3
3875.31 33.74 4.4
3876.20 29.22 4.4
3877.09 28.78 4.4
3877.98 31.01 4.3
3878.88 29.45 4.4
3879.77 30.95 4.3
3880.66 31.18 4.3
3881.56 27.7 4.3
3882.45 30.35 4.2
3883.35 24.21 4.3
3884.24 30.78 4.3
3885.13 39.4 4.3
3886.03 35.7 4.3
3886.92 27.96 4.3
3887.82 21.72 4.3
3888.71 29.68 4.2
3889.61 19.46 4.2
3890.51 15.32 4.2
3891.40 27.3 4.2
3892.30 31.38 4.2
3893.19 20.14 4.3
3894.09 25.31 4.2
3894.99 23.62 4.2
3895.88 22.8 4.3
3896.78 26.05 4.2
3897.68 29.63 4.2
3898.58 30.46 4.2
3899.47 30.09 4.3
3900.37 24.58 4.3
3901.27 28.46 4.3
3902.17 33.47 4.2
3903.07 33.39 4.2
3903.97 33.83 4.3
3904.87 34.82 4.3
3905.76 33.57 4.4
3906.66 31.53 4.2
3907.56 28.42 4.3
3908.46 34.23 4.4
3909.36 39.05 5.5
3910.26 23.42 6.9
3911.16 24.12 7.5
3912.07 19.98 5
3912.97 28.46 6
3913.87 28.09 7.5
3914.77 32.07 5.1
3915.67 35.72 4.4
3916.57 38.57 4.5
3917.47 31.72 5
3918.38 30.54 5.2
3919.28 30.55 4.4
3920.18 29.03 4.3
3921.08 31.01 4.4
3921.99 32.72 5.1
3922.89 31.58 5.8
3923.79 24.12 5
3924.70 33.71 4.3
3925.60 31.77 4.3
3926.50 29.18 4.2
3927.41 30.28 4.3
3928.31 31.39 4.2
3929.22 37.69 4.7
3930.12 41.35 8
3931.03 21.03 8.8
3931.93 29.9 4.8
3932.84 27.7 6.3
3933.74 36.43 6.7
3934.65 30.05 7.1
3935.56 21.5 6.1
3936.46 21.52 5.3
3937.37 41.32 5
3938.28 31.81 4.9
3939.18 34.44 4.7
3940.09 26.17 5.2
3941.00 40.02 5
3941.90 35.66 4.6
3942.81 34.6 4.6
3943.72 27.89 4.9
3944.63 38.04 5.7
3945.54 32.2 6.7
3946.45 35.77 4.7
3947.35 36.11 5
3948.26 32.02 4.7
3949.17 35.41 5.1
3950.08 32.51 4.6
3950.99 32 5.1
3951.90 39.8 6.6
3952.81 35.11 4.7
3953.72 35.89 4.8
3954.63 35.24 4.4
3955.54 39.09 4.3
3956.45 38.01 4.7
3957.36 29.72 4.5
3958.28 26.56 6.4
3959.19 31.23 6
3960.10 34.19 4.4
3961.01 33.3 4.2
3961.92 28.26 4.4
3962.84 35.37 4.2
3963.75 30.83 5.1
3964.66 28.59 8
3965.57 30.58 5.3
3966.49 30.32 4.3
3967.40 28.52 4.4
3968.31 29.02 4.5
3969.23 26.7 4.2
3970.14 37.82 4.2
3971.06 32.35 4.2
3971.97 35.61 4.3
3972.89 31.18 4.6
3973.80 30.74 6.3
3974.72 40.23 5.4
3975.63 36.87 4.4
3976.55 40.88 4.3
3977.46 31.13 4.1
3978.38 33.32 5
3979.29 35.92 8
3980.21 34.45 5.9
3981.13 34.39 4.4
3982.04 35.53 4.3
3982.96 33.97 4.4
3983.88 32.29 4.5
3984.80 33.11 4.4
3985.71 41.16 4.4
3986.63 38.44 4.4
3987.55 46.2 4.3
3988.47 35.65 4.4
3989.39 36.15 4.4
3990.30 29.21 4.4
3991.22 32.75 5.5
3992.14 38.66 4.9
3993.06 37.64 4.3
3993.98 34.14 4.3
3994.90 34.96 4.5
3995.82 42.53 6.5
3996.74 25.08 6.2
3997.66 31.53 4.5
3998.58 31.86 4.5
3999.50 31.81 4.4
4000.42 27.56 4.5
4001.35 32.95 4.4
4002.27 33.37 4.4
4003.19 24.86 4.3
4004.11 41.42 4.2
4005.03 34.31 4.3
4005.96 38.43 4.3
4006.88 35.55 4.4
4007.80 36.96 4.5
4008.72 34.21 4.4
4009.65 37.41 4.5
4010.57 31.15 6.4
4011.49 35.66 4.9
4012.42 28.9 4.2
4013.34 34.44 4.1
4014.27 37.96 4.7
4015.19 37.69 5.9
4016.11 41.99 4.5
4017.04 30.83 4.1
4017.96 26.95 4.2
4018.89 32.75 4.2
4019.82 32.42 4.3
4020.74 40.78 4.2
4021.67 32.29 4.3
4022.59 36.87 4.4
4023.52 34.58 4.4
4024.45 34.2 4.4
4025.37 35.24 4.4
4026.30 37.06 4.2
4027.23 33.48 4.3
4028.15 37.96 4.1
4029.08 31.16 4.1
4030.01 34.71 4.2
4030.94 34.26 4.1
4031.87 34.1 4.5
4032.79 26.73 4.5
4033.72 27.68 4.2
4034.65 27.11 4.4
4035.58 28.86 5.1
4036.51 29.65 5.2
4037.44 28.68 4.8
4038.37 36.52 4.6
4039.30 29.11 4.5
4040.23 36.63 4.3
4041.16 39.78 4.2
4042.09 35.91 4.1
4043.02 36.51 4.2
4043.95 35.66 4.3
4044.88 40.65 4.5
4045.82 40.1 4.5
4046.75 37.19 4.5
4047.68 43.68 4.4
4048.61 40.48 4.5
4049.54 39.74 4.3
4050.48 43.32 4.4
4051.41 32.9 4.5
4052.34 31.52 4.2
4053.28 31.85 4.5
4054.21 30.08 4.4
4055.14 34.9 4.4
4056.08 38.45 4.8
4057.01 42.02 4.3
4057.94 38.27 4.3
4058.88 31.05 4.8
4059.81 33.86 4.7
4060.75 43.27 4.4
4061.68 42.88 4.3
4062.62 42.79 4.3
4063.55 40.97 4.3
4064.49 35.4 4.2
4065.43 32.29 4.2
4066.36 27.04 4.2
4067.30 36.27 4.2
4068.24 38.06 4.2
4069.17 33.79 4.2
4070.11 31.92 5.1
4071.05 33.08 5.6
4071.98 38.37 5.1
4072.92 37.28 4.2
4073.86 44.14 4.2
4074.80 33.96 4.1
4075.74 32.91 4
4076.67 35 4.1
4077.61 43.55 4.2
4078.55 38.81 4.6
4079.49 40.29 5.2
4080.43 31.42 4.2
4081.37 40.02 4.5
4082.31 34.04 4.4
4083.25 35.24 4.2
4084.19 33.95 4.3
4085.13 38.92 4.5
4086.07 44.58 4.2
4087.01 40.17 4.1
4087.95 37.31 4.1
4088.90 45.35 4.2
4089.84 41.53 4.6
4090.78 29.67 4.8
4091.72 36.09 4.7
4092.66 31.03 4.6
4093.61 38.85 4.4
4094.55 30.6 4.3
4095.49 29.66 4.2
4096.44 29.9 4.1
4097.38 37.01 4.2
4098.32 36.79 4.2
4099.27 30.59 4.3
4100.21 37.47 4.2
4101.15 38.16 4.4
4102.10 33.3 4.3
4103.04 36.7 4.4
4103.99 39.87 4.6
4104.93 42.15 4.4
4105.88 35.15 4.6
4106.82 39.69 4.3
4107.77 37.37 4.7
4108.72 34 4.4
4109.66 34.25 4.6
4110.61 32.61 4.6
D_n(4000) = 1.26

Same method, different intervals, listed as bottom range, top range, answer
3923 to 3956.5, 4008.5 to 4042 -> 1.07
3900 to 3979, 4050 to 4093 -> 1.22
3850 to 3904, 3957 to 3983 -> 1.17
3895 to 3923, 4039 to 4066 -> 1.32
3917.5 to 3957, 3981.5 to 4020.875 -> 1.10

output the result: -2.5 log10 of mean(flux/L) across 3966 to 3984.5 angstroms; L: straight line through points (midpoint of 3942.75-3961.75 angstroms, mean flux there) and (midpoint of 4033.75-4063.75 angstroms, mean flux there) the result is 0.03 mag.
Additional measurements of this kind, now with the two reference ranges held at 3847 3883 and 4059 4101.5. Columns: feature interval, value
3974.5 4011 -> -0.03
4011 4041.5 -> 0.05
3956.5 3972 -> 0.07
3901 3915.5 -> 0.04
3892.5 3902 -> 0.19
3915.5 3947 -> 0.01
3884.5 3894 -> 0.16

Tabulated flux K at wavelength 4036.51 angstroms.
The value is 29.65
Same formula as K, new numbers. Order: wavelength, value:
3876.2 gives 29.22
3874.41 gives 29.96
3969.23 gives 26.7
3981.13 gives 34.39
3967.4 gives 28.52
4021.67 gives 32.29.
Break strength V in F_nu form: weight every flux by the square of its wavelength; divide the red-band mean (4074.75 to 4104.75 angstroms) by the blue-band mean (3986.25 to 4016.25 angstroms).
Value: 1.1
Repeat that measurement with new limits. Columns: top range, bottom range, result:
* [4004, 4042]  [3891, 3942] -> 1.18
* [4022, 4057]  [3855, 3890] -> 1.26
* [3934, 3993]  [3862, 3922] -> 1.17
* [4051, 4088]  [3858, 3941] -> 1.33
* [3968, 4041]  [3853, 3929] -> 1.21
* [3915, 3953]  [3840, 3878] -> 1.10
